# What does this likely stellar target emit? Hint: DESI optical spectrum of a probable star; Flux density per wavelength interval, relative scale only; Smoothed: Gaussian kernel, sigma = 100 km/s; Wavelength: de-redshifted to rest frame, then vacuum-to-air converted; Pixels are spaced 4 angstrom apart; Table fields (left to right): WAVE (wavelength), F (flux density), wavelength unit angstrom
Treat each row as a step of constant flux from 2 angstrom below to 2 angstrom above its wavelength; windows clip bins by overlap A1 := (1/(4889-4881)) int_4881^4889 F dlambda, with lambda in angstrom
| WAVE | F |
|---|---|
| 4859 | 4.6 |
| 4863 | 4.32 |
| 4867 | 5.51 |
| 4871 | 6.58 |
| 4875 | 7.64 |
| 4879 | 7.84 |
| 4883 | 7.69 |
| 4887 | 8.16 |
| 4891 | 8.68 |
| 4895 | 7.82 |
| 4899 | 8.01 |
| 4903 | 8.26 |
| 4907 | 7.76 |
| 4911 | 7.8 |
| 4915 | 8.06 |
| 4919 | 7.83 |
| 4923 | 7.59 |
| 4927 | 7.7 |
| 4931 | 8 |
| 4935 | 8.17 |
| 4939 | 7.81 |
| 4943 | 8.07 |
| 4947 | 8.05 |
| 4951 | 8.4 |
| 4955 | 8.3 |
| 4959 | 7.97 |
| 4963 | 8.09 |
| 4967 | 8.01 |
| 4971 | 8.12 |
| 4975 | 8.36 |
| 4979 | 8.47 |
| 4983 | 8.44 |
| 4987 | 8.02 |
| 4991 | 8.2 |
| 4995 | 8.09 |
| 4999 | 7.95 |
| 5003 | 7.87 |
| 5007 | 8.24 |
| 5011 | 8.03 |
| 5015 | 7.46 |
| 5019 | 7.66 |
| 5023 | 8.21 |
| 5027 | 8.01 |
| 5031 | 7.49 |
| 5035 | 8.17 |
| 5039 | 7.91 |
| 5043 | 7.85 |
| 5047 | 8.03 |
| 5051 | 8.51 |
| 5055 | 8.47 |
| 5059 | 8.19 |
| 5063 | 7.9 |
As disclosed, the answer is 7.93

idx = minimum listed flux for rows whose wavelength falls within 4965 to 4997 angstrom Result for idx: 8.01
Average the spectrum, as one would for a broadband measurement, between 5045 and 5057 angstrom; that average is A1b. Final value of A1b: 8.34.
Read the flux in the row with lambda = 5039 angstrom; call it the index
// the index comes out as 7.91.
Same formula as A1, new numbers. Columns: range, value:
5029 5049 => 7.89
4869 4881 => 7.35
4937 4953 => 8.08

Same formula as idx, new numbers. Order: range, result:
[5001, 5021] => 7.46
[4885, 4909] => 7.76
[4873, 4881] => 7.64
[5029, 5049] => 7.49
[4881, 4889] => 7.69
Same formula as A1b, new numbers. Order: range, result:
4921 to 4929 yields 7.64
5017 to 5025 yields 7.94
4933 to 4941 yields 7.99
